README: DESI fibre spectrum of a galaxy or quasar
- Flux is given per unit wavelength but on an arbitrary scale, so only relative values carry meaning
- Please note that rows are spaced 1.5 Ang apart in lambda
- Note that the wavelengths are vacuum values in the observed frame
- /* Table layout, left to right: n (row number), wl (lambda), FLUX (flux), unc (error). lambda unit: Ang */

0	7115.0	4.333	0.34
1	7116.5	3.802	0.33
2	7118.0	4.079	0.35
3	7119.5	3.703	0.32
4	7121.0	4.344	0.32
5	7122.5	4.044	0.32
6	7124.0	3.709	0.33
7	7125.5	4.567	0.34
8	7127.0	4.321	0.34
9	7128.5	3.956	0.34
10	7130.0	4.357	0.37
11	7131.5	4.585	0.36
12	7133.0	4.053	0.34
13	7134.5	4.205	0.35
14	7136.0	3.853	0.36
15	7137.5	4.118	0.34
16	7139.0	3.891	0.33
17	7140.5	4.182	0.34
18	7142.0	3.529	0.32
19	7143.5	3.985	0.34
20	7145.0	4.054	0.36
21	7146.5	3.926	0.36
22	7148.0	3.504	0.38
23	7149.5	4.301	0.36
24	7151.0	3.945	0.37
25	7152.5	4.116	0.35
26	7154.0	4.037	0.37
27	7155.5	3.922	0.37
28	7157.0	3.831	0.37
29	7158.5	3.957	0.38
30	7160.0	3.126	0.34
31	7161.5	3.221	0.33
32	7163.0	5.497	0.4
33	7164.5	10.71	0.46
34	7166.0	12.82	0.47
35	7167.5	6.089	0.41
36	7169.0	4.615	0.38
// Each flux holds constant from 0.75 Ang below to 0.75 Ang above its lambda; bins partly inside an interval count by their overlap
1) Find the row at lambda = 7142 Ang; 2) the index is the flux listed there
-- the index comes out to 3.529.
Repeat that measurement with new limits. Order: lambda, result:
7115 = 4.333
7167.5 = 6.089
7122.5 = 4.044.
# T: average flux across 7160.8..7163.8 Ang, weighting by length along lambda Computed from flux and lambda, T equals 4.48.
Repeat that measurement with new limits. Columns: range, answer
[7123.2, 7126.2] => 4.13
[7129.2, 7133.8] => 4.33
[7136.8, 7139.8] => 4.01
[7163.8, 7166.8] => 11.7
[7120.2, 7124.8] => 4.03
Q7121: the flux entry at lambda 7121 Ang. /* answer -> 4.344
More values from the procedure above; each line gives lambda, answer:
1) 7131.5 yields 4.585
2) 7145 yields 4.054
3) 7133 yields 4.053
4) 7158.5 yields 3.957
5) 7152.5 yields 4.116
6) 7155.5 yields 3.922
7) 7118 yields 4.079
